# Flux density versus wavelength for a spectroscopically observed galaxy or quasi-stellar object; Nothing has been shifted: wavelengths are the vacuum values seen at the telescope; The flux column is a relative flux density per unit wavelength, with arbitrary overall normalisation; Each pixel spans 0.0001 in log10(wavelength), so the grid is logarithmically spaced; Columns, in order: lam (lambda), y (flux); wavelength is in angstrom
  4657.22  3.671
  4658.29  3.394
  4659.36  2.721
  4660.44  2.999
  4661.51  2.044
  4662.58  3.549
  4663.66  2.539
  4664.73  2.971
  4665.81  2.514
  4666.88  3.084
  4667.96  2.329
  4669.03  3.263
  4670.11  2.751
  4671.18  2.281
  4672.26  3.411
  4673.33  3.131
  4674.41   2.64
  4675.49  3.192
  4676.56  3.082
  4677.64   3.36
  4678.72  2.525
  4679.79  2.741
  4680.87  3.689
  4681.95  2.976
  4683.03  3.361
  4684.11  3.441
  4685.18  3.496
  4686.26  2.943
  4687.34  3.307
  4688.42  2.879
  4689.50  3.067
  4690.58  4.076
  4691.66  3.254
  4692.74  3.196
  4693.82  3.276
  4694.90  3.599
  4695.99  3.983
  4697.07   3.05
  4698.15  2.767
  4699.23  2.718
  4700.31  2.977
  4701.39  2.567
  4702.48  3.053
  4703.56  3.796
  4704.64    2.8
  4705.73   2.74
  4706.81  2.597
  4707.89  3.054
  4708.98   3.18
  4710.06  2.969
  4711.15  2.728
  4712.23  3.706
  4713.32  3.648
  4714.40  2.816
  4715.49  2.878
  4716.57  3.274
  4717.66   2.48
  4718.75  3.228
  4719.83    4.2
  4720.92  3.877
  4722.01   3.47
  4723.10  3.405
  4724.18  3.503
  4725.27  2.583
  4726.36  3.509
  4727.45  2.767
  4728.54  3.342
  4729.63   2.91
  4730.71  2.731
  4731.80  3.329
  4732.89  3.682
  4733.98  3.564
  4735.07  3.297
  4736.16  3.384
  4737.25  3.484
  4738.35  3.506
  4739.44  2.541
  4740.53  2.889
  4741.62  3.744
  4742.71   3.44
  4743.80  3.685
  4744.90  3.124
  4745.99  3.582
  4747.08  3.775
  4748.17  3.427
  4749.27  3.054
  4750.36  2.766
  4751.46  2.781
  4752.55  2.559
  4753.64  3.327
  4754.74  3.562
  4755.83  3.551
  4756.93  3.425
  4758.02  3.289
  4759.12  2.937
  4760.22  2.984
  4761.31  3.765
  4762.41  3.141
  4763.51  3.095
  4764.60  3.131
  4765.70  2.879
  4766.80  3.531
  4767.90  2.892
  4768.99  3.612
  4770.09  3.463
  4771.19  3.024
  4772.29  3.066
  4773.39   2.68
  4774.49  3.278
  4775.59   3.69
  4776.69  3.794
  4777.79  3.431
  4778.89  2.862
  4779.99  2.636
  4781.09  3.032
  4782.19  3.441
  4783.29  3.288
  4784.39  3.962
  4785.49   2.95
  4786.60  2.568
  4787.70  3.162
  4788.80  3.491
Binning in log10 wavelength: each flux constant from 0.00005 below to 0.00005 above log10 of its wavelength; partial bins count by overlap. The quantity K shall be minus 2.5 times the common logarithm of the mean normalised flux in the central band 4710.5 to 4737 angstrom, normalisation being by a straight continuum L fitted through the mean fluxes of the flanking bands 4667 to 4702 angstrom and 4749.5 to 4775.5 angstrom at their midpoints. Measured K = -0.04 mag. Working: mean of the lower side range 3.1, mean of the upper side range 3.17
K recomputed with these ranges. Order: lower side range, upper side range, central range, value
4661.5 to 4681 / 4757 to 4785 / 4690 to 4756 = -0.050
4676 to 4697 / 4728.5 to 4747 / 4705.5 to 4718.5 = 0.096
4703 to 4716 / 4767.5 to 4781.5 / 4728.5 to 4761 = -0.040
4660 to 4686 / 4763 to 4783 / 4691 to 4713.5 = -0.029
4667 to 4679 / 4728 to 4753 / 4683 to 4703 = -0.067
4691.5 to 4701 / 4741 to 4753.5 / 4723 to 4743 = 0.003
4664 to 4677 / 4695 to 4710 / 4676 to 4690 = -0.072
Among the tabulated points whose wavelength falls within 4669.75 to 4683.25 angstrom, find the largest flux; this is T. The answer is 3.689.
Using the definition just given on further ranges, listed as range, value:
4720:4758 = 3.877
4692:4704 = 3.983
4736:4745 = 3.744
